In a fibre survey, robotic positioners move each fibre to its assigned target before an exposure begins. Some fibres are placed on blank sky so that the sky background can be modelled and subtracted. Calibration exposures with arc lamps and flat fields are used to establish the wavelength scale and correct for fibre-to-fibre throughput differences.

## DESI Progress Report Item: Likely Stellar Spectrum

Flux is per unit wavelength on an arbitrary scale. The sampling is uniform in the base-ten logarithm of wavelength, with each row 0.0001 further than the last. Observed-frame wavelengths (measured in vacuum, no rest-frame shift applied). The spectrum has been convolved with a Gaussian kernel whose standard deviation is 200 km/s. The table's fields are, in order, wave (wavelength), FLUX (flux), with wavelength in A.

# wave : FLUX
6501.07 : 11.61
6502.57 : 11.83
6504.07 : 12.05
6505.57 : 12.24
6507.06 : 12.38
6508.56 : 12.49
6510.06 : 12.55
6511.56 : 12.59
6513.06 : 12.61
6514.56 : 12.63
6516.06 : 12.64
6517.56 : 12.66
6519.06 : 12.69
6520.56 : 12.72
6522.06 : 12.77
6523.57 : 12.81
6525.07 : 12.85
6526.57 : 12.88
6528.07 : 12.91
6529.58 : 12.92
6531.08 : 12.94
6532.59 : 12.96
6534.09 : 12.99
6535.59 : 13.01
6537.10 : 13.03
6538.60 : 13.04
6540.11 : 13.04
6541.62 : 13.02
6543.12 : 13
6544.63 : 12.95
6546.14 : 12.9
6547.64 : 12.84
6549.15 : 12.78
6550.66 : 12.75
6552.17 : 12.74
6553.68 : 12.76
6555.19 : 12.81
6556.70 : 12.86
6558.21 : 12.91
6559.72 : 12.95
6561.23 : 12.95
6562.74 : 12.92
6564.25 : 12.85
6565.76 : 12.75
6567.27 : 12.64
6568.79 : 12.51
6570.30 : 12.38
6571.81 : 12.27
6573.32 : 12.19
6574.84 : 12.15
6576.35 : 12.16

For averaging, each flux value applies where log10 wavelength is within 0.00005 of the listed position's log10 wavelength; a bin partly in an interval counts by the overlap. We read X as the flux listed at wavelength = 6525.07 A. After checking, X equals 12.85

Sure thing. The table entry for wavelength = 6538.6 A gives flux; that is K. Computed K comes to 13.04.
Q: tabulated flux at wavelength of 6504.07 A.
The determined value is 12.05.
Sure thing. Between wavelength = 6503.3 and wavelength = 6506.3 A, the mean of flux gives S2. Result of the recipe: 12.1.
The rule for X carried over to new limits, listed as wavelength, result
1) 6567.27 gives 12.64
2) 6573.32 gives 12.19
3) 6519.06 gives 12.69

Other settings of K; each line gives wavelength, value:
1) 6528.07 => 12.91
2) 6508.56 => 12.49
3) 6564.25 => 12.85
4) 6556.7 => 12.86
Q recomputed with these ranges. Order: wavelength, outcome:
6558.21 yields 12.91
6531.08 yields 12.94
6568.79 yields 12.51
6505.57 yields 12.24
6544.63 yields 12.95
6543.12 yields 13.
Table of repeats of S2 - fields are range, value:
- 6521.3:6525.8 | 12.8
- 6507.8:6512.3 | 12.5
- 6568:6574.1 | 12.3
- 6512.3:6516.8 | 12.6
